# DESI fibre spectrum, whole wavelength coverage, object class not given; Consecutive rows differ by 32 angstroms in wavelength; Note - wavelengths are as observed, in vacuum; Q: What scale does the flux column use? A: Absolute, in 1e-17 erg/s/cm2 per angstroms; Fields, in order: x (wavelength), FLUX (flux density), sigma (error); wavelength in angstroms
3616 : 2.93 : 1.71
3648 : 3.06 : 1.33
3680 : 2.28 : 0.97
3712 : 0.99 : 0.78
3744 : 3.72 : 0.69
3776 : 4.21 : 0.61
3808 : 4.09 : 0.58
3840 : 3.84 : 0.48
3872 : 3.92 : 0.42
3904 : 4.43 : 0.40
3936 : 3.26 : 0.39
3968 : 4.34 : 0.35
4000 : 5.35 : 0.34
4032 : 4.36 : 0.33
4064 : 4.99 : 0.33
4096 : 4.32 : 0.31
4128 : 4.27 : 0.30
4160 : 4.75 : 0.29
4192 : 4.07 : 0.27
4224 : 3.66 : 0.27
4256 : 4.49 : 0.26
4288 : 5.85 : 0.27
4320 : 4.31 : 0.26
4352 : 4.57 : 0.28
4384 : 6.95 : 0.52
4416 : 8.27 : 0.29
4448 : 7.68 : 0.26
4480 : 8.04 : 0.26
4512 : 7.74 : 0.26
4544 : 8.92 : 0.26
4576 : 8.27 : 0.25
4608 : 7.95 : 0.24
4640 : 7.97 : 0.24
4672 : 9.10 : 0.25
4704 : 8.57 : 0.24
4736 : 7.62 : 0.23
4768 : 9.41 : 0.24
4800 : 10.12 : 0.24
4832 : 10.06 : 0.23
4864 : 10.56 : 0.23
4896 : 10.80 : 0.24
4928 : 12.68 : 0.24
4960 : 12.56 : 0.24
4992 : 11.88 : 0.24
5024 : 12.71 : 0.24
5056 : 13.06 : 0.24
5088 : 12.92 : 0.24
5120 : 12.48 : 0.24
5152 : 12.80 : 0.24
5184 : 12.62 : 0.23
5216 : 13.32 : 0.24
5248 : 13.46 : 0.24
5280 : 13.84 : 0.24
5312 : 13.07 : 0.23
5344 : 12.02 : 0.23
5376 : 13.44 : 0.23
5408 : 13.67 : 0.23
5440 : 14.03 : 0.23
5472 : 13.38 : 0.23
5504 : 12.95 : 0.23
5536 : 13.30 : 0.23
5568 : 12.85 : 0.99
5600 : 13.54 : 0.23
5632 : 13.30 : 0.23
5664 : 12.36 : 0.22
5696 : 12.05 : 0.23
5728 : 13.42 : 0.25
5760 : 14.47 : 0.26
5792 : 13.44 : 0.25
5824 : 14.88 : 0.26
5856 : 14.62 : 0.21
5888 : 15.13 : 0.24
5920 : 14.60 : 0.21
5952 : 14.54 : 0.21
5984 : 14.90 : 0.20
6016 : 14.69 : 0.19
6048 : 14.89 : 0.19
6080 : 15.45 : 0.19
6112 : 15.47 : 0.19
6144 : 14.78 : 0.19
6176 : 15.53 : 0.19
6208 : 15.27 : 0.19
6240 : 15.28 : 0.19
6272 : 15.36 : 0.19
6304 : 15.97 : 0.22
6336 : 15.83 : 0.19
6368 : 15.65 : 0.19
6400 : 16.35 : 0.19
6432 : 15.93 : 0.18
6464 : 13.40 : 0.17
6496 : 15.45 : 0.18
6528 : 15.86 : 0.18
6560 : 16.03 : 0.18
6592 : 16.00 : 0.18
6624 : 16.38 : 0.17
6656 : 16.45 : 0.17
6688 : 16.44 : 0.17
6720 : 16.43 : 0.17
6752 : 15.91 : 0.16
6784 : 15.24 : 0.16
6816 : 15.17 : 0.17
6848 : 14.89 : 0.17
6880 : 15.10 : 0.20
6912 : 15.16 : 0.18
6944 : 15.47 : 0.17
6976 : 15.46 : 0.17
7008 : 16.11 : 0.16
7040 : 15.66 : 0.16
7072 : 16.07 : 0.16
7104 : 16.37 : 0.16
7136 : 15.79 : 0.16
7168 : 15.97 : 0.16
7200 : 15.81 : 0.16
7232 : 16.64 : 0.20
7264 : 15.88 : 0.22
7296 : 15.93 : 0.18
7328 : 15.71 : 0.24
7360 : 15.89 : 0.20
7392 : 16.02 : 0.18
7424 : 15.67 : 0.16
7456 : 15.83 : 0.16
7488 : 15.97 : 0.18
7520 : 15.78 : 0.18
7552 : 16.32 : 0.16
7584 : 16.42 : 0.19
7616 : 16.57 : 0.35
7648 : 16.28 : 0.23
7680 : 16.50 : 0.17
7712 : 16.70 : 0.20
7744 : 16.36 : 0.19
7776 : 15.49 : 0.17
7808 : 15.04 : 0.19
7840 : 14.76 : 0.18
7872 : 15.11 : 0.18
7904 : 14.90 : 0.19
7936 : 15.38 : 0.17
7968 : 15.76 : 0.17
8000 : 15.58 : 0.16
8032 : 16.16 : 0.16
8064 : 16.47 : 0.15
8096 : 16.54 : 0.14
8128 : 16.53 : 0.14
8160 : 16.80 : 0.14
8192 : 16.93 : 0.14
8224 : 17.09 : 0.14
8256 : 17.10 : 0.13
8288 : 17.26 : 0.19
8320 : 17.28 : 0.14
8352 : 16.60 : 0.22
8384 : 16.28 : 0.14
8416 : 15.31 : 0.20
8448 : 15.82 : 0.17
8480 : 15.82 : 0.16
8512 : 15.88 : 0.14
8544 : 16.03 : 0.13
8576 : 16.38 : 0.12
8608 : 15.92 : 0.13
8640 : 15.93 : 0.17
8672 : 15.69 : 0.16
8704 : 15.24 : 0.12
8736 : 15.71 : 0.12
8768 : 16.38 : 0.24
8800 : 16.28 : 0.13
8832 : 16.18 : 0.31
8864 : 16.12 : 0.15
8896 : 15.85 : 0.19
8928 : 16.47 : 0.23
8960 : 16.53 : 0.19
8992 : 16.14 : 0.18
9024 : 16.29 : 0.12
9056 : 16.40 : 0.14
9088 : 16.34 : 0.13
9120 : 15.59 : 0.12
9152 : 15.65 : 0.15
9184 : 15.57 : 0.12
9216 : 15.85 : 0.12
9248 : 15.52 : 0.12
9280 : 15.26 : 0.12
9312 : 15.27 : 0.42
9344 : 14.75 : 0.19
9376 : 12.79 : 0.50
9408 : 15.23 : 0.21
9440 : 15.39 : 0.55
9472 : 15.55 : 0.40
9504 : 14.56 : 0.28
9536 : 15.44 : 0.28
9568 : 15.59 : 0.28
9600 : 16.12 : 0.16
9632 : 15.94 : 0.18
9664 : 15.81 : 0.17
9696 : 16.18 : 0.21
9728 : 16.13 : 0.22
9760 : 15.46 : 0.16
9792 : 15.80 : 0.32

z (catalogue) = 0.10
